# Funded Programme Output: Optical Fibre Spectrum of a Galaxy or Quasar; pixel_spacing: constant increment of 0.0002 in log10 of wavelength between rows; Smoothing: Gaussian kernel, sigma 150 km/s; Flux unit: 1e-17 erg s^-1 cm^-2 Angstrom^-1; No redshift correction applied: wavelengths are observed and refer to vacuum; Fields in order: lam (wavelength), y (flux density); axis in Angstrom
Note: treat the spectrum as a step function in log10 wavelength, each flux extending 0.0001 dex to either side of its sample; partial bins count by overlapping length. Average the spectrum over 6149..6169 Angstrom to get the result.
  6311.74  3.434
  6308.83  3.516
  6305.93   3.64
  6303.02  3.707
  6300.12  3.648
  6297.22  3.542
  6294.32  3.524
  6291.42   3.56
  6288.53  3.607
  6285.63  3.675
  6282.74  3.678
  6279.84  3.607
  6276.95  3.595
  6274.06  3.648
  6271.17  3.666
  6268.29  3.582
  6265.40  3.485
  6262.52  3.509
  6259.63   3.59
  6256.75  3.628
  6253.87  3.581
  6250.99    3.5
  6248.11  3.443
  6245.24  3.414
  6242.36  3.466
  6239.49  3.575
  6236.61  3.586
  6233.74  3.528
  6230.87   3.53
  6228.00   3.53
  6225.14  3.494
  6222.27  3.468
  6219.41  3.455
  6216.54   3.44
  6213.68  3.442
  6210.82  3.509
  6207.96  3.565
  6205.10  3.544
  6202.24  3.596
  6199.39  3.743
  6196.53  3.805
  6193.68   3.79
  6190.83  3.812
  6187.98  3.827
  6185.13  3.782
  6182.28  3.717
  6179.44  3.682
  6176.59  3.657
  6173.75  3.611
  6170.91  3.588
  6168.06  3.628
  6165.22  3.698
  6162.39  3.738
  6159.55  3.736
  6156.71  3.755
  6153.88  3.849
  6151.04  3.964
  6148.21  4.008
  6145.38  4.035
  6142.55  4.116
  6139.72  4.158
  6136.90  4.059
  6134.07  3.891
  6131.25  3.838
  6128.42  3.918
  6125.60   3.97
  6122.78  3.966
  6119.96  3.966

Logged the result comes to 3.78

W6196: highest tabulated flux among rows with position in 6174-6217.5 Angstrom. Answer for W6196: 3.827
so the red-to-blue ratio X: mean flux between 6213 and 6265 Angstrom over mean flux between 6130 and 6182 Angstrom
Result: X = 0.92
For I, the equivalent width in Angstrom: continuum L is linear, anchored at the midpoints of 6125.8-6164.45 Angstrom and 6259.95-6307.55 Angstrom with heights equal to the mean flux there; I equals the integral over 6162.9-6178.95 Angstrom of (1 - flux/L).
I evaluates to 0.9 Angstrom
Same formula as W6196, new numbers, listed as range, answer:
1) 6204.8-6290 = 3.678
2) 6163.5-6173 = 3.698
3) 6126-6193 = 4.158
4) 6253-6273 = 3.666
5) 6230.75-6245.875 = 3.586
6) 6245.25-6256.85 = 3.628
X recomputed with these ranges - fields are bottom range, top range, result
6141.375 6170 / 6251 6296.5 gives 0.93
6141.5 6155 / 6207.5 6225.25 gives 0.87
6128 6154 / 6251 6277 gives 0.90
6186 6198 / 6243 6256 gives 0.92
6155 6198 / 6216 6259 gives 0.94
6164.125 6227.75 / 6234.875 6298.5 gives 0.98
